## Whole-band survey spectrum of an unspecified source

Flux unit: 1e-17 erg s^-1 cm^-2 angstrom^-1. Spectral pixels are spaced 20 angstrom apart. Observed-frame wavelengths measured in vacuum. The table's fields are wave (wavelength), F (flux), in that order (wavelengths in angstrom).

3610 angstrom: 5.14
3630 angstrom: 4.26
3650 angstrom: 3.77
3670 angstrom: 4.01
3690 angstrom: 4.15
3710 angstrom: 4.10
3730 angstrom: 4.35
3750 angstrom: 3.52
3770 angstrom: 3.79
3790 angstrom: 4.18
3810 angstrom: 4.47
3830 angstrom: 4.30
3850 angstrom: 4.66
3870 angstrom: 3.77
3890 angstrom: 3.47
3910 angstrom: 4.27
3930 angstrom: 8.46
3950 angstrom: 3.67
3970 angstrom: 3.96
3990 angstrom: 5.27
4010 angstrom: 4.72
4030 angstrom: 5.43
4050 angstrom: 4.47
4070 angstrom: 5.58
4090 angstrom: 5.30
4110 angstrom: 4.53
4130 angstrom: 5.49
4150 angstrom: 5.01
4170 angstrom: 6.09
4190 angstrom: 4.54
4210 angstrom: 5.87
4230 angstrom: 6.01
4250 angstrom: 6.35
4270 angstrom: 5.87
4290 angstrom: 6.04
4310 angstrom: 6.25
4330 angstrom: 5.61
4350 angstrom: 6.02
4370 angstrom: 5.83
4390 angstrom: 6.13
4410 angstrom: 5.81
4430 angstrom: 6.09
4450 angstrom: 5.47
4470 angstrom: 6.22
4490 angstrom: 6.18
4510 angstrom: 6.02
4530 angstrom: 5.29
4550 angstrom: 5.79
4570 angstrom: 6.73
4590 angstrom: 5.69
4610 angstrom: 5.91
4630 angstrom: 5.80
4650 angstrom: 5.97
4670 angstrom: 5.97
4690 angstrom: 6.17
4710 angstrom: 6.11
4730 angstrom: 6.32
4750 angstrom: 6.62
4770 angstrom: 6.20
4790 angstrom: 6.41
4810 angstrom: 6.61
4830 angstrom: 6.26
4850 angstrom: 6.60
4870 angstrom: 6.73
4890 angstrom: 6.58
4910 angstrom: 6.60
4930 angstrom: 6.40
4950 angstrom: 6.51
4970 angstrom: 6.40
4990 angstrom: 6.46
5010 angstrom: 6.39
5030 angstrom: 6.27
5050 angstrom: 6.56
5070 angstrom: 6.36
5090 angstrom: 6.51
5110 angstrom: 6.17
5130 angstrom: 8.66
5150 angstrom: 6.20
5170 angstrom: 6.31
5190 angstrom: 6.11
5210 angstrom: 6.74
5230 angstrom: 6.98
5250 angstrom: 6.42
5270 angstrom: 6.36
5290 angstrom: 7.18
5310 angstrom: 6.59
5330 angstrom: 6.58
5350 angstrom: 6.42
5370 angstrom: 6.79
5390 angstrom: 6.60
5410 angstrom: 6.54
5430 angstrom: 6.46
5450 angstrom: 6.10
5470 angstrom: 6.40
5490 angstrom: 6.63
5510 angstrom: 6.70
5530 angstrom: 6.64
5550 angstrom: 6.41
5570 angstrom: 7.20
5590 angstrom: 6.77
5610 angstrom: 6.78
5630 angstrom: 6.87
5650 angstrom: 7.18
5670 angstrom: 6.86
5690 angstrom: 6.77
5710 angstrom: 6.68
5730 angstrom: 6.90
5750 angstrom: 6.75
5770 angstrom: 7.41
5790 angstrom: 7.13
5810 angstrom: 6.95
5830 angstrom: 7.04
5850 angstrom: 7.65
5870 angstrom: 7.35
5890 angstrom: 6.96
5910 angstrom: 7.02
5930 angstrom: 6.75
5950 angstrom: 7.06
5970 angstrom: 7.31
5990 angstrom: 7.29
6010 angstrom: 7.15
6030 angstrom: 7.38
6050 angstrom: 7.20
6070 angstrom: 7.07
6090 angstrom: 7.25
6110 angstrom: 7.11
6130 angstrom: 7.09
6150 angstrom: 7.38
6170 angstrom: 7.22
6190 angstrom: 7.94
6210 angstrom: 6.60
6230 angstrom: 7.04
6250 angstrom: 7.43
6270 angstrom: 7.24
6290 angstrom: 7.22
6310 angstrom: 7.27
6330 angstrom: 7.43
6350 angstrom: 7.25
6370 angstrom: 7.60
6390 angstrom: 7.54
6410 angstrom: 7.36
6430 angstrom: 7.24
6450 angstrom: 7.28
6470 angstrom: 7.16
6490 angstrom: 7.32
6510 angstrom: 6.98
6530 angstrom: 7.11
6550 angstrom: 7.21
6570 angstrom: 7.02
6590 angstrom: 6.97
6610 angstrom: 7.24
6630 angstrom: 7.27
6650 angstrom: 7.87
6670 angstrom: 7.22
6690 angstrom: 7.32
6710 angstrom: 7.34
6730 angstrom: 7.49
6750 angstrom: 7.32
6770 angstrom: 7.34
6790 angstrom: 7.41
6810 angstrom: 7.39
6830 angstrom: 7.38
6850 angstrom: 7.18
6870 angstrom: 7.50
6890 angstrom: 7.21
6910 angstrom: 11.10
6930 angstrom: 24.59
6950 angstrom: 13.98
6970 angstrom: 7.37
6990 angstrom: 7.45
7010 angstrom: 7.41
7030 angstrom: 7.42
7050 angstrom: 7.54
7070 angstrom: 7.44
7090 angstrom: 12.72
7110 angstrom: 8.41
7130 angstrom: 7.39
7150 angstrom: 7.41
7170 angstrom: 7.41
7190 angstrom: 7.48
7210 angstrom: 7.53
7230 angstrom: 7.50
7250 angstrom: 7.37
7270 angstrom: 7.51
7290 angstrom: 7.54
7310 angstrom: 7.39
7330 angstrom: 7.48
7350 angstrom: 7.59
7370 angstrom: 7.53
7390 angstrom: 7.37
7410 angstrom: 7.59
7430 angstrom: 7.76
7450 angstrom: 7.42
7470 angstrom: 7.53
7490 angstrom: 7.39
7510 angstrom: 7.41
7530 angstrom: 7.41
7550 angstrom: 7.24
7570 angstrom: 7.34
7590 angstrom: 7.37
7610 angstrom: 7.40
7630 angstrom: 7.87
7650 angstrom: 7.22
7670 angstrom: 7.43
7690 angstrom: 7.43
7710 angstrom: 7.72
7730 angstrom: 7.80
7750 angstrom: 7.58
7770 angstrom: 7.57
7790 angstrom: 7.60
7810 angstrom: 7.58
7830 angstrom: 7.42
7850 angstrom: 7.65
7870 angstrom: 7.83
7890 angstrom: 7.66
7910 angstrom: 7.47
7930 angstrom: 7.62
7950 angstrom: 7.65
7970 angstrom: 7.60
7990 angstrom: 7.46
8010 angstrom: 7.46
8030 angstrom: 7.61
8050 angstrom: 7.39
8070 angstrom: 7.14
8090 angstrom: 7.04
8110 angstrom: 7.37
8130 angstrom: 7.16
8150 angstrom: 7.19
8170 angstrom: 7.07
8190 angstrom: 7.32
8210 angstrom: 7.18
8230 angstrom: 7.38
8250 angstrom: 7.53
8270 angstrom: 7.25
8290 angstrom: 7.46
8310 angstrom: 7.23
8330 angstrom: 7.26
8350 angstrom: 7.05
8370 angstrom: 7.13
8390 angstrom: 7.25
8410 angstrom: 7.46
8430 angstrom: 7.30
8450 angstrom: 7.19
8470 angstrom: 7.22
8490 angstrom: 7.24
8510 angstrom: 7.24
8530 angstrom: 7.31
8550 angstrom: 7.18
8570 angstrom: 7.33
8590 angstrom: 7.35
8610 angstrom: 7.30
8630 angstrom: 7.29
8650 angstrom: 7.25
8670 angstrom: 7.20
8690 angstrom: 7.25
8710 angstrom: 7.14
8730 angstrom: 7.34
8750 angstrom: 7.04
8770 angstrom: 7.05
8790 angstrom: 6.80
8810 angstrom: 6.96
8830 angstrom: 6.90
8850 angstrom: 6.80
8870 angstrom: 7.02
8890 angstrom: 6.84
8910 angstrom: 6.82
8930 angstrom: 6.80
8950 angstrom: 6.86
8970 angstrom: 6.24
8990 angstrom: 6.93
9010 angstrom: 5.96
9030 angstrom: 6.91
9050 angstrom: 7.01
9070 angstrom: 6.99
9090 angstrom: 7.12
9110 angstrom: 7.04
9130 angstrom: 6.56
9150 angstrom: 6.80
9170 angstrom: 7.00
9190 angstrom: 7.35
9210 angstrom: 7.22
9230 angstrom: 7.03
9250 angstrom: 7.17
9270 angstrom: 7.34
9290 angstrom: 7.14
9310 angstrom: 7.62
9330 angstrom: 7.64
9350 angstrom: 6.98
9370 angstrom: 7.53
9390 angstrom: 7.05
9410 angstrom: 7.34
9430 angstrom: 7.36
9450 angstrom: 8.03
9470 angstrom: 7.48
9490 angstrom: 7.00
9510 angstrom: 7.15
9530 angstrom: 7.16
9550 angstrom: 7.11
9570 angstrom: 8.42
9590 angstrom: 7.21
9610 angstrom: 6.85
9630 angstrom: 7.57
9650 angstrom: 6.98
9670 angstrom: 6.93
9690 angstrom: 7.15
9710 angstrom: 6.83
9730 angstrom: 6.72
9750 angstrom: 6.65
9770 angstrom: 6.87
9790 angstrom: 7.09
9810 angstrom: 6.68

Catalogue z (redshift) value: 0.054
